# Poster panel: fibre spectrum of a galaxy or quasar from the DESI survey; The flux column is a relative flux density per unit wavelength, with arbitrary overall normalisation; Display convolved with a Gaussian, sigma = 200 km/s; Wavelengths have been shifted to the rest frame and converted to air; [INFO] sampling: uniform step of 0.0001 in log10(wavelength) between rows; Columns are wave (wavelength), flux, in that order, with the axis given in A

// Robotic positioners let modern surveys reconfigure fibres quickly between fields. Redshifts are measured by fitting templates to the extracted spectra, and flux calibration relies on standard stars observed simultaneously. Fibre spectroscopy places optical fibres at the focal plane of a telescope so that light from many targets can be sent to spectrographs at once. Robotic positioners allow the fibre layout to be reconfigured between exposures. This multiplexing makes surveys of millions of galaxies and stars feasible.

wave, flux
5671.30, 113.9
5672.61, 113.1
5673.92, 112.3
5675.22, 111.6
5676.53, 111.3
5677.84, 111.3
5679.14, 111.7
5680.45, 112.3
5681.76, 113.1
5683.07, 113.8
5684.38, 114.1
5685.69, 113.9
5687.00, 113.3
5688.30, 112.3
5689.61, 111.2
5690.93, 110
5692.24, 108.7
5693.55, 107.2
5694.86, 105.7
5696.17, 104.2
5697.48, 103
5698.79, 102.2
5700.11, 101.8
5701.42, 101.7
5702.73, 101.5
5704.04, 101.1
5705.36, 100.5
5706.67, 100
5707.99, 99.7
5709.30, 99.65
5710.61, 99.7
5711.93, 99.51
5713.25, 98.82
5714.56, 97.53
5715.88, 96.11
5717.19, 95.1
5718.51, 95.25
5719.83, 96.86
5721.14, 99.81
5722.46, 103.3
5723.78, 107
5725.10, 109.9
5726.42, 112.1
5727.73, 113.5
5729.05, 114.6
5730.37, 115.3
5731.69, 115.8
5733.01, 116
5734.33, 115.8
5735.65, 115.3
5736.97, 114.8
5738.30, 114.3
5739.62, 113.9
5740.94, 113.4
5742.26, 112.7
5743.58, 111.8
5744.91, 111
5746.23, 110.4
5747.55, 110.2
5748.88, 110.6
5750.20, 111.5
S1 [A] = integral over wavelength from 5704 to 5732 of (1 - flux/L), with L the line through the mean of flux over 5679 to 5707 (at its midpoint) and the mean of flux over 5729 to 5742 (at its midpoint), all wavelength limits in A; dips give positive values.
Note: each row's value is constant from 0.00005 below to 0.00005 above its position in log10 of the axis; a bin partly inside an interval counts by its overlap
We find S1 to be 2.2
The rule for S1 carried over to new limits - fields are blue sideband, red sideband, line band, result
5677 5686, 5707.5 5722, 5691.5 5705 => 0.2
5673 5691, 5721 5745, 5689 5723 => 3.3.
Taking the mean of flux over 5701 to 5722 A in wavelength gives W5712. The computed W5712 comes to 99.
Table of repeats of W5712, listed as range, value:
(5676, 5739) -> 107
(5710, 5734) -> 105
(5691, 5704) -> 104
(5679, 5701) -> 109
